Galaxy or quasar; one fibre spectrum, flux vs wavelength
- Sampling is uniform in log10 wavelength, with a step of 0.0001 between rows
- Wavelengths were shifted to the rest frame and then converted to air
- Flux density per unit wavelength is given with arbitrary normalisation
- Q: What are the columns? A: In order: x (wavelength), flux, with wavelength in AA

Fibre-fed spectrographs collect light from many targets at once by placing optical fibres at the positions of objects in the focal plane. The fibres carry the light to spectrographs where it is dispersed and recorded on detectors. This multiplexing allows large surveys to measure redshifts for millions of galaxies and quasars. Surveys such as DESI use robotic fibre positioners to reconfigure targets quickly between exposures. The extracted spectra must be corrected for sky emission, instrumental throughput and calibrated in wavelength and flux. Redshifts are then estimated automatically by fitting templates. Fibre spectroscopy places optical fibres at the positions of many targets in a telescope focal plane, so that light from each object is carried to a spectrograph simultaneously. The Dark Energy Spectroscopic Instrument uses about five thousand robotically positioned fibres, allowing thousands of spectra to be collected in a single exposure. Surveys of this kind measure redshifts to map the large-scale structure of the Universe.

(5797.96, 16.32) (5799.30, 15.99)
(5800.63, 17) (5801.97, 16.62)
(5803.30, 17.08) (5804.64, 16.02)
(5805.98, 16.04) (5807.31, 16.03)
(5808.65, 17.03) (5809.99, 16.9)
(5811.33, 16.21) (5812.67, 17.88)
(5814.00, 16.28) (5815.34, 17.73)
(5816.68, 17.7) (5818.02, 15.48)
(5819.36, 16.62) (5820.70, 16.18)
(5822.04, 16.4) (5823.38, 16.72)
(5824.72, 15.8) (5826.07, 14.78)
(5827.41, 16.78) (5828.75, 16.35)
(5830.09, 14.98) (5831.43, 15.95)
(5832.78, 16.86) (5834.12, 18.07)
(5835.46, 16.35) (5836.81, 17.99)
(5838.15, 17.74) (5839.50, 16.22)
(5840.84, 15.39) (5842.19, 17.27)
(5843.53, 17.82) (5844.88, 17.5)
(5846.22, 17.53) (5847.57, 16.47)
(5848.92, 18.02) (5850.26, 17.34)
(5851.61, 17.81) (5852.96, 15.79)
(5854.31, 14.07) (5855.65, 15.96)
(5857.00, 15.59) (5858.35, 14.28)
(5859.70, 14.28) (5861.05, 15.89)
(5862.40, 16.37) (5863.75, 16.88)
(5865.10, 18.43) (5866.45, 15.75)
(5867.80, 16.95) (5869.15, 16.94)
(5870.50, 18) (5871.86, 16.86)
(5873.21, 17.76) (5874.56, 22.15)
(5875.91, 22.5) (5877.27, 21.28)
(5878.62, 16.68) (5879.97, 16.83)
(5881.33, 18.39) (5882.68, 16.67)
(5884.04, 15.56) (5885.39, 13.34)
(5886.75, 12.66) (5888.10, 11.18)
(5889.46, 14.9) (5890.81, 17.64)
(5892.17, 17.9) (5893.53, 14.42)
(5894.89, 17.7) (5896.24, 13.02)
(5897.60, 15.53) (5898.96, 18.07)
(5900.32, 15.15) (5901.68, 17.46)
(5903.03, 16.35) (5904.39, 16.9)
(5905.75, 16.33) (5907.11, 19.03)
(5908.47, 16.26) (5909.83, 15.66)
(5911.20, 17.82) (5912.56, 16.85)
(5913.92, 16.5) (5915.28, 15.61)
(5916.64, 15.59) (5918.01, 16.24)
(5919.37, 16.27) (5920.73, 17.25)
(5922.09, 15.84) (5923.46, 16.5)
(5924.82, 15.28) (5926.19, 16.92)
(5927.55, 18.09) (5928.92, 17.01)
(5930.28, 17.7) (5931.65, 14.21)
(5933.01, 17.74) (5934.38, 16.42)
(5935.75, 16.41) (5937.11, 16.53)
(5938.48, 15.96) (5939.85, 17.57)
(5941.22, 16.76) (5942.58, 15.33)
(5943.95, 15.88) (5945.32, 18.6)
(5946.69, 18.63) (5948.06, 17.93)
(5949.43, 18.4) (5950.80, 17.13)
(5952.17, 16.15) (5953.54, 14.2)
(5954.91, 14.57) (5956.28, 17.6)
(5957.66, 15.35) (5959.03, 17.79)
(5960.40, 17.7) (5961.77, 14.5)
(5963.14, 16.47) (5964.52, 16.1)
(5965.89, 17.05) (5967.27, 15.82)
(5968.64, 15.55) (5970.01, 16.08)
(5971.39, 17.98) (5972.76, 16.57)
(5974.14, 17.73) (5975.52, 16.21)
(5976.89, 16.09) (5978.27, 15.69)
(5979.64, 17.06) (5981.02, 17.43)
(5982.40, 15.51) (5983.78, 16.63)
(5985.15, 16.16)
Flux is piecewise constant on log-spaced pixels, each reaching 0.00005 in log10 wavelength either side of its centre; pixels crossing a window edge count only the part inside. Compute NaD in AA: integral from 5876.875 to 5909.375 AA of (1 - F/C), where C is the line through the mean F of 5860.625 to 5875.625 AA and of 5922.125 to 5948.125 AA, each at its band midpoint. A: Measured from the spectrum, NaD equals 2.1 AA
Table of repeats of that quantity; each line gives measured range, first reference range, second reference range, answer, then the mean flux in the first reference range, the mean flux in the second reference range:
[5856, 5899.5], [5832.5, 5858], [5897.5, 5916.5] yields 0.46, 16.8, 16.7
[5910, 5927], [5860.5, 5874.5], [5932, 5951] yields 0.71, 17.2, 17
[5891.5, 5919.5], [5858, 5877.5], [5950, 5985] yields 1.16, 17.6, 16.4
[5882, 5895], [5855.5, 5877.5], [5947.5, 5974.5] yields 1.57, 17.4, 16.5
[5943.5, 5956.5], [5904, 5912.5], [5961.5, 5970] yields -0.50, 17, 16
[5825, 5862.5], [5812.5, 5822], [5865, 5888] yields 1.30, 16.8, 17.3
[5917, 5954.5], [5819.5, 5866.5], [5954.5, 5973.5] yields -0.61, 16.5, 16.4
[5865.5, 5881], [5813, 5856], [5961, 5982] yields -1.65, 16.6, 16.4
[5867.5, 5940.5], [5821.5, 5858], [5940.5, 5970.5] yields -0.56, 16.6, 16.5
